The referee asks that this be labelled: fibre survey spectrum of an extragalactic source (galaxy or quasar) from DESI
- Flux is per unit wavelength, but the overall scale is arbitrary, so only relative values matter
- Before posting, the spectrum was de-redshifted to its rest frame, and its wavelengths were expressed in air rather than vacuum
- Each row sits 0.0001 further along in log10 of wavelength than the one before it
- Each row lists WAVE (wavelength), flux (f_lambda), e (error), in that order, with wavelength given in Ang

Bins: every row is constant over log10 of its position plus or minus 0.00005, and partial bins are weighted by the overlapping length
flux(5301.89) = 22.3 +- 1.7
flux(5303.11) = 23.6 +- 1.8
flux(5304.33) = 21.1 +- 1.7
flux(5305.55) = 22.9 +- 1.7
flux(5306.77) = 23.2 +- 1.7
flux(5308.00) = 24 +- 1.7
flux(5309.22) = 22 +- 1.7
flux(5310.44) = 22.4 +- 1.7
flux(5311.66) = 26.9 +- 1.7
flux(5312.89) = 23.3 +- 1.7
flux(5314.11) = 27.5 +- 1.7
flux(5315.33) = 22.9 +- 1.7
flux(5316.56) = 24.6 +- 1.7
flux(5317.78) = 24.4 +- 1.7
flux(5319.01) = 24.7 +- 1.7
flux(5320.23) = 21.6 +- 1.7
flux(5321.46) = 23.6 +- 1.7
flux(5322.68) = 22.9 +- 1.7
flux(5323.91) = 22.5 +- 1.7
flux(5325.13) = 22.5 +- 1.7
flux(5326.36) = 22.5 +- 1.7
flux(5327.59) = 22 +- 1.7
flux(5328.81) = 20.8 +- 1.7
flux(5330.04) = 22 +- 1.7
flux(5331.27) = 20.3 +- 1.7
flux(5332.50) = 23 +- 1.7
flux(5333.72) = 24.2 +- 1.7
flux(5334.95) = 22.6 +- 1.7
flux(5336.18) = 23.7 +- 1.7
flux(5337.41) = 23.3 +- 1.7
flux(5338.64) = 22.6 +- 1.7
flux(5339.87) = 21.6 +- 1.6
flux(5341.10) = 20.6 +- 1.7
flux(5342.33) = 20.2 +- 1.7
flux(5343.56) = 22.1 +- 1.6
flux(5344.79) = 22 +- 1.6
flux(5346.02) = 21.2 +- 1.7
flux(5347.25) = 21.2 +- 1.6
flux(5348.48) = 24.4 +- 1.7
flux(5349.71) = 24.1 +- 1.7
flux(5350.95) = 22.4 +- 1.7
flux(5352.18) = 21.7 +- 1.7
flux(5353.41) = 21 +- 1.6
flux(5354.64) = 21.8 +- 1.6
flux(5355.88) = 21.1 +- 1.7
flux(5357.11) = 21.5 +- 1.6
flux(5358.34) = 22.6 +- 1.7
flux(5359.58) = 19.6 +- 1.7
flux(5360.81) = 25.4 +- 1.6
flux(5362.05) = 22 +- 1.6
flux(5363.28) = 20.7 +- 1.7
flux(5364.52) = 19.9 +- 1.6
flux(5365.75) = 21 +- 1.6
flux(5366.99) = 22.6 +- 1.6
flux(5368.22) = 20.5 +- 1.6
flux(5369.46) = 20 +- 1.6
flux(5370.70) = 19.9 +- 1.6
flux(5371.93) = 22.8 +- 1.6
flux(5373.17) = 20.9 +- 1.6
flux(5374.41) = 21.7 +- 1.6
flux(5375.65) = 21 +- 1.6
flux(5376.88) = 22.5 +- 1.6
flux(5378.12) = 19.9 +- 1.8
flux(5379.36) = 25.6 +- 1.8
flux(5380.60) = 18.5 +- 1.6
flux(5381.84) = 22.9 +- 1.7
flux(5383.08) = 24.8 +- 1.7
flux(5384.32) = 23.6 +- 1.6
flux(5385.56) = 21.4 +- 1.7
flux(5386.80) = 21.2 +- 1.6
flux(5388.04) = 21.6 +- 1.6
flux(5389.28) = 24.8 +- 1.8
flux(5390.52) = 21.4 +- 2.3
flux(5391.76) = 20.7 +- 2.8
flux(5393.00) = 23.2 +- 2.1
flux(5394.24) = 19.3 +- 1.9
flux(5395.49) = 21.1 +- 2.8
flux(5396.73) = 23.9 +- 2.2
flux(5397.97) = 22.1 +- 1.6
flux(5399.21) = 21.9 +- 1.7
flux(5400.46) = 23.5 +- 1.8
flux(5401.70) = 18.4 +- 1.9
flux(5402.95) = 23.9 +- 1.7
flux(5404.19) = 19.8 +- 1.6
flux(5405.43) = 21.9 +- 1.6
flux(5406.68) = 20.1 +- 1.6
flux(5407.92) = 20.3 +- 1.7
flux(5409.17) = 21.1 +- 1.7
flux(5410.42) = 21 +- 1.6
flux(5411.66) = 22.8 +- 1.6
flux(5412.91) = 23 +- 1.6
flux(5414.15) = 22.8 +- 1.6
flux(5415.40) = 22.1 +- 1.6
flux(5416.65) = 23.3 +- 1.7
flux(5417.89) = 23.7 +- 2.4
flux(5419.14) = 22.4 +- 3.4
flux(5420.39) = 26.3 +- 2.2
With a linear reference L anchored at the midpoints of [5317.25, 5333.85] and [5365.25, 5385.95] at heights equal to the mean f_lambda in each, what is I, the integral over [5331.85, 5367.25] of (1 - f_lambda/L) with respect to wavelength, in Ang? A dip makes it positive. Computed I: 0.2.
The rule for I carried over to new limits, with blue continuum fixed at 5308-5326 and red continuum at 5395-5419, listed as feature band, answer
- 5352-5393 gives 1.6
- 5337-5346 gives 0.6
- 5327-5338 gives 0.5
